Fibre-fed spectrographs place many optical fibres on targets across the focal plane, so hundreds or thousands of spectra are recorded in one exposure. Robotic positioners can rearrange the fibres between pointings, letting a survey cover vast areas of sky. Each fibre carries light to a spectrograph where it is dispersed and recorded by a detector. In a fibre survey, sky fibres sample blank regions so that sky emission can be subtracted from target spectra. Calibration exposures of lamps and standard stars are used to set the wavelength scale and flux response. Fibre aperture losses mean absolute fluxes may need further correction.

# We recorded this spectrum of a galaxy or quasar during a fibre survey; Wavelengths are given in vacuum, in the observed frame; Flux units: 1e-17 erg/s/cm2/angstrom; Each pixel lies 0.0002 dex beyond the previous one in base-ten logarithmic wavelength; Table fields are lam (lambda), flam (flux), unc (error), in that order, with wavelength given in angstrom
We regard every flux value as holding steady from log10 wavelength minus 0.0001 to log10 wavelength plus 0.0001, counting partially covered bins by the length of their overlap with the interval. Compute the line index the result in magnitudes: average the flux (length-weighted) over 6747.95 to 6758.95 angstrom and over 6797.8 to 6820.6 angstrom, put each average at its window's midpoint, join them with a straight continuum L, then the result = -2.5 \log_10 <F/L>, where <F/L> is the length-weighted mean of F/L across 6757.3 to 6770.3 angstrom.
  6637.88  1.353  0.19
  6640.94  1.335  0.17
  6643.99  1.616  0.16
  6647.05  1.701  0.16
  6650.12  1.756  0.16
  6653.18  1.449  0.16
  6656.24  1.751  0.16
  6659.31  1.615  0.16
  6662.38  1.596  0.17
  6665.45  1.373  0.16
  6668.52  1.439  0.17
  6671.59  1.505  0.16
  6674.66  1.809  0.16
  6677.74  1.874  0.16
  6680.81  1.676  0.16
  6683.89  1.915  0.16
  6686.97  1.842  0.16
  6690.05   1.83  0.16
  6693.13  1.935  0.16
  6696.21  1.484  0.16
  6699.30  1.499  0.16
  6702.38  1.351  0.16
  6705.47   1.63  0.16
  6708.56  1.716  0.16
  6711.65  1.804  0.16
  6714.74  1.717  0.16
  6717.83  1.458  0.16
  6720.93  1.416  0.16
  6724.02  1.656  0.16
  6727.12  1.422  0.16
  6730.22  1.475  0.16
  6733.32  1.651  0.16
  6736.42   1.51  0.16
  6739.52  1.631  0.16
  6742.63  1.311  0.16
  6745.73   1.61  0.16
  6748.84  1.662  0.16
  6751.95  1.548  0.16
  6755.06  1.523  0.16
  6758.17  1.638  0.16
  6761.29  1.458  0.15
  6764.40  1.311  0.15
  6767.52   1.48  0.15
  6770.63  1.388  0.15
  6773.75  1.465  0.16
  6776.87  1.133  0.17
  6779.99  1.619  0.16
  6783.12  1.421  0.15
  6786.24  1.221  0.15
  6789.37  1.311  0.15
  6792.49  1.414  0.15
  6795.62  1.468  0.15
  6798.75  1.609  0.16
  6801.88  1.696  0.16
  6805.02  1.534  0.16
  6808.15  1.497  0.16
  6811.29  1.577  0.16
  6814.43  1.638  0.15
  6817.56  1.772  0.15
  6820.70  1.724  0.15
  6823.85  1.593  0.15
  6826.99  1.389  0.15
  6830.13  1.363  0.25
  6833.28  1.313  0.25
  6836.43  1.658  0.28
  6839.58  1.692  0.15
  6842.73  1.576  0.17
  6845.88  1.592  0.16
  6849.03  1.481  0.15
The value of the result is 0.10 mag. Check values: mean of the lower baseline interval 1.59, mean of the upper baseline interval 1.62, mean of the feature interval 1.46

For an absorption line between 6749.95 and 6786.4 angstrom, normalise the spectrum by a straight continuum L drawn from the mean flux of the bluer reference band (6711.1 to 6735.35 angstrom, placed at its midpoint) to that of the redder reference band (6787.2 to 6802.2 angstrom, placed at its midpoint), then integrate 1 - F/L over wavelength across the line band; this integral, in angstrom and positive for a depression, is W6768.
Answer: 1.5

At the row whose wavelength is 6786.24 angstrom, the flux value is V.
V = 1.221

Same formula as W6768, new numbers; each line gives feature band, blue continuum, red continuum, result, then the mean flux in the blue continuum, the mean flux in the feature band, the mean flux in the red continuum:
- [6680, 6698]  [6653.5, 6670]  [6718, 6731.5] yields -3.1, 1.55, 1.78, 1.49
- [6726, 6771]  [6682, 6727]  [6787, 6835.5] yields 2.5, 1.65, 1.51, 1.52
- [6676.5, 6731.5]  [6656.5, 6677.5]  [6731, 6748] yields -2.9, 1.59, 1.65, 1.54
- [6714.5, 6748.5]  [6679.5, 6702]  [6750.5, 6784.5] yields 1.0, 1.72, 1.53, 1.45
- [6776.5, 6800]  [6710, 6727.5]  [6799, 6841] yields 2.5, 1.59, 1.41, 1.57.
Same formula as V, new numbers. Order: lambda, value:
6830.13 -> 1.363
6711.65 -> 1.804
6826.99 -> 1.389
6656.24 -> 1.751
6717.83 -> 1.458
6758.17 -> 1.638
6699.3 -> 1.499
